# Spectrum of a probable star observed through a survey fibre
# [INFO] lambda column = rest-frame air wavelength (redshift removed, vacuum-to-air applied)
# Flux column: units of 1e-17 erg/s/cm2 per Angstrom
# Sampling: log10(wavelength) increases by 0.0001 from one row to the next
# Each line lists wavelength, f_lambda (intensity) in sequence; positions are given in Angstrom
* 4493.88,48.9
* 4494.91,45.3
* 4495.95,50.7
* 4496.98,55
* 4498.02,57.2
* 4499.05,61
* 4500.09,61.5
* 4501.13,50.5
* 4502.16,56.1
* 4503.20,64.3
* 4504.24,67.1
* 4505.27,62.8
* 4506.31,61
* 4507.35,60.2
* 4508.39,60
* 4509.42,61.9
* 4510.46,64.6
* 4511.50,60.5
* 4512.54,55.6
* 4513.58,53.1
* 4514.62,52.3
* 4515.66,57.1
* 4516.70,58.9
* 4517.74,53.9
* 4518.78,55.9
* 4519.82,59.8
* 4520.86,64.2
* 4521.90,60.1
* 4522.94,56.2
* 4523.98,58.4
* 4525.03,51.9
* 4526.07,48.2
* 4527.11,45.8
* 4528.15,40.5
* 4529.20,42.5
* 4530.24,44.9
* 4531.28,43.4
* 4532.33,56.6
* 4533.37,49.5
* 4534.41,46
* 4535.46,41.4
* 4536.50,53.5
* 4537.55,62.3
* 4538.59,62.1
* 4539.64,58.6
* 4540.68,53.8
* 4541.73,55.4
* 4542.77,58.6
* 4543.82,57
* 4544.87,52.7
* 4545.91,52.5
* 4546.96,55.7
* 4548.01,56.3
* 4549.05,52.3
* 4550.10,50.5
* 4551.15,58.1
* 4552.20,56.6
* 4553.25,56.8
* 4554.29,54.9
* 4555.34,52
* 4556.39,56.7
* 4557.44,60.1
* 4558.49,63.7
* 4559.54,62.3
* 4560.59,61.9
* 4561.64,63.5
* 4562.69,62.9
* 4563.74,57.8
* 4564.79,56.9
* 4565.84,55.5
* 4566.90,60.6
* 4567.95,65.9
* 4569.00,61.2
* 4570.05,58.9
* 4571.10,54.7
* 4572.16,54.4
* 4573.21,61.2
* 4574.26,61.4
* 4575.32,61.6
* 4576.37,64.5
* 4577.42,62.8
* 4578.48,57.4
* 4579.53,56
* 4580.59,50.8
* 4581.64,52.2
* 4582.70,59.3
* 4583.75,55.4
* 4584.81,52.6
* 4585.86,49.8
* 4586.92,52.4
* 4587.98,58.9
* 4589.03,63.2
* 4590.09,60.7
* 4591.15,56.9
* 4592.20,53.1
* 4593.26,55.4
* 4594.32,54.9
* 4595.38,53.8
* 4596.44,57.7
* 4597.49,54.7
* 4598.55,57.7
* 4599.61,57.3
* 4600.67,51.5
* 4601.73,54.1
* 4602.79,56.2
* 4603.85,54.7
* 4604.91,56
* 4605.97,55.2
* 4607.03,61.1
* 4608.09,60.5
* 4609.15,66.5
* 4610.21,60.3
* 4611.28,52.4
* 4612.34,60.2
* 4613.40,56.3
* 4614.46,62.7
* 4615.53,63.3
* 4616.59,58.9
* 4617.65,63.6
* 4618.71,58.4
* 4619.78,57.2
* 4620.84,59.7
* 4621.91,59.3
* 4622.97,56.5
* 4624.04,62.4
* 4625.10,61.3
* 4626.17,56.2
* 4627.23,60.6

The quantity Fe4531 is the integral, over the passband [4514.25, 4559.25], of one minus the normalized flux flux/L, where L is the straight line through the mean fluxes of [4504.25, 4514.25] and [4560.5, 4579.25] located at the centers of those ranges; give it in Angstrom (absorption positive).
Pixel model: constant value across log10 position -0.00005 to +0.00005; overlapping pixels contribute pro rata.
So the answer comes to 4.5 Angstrom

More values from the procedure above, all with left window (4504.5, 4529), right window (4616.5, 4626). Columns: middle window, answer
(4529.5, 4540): 1.0 Angstrom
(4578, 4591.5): 0.6 Angstrom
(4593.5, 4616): 0.6 Angstrom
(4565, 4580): -0.4 Angstrom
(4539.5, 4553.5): 0.5 Angstrom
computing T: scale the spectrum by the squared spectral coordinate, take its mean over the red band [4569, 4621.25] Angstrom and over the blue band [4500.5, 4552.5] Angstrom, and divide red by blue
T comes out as 1.07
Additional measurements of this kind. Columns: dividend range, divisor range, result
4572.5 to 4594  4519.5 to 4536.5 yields 1.16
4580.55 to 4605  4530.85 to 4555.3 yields 1.05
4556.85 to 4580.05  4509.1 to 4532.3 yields 1.14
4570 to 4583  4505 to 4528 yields 1.04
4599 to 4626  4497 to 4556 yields 1.10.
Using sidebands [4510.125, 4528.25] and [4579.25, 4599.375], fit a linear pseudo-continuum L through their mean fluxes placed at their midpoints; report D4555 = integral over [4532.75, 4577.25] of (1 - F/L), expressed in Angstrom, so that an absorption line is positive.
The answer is -1.3 Angstrom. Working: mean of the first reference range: 55.6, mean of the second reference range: 55.6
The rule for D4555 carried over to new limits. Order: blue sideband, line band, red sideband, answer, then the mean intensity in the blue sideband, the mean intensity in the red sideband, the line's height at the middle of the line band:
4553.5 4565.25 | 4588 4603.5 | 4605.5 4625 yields 0.9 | 59.3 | 59.7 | 59.6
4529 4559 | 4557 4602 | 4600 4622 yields -1.2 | 54.1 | 58.4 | 56.4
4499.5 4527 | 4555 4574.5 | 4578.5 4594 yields -1.1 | 58.1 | 55.5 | 56.3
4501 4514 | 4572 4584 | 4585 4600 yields -0.3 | 60.2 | 56.1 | 56.8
